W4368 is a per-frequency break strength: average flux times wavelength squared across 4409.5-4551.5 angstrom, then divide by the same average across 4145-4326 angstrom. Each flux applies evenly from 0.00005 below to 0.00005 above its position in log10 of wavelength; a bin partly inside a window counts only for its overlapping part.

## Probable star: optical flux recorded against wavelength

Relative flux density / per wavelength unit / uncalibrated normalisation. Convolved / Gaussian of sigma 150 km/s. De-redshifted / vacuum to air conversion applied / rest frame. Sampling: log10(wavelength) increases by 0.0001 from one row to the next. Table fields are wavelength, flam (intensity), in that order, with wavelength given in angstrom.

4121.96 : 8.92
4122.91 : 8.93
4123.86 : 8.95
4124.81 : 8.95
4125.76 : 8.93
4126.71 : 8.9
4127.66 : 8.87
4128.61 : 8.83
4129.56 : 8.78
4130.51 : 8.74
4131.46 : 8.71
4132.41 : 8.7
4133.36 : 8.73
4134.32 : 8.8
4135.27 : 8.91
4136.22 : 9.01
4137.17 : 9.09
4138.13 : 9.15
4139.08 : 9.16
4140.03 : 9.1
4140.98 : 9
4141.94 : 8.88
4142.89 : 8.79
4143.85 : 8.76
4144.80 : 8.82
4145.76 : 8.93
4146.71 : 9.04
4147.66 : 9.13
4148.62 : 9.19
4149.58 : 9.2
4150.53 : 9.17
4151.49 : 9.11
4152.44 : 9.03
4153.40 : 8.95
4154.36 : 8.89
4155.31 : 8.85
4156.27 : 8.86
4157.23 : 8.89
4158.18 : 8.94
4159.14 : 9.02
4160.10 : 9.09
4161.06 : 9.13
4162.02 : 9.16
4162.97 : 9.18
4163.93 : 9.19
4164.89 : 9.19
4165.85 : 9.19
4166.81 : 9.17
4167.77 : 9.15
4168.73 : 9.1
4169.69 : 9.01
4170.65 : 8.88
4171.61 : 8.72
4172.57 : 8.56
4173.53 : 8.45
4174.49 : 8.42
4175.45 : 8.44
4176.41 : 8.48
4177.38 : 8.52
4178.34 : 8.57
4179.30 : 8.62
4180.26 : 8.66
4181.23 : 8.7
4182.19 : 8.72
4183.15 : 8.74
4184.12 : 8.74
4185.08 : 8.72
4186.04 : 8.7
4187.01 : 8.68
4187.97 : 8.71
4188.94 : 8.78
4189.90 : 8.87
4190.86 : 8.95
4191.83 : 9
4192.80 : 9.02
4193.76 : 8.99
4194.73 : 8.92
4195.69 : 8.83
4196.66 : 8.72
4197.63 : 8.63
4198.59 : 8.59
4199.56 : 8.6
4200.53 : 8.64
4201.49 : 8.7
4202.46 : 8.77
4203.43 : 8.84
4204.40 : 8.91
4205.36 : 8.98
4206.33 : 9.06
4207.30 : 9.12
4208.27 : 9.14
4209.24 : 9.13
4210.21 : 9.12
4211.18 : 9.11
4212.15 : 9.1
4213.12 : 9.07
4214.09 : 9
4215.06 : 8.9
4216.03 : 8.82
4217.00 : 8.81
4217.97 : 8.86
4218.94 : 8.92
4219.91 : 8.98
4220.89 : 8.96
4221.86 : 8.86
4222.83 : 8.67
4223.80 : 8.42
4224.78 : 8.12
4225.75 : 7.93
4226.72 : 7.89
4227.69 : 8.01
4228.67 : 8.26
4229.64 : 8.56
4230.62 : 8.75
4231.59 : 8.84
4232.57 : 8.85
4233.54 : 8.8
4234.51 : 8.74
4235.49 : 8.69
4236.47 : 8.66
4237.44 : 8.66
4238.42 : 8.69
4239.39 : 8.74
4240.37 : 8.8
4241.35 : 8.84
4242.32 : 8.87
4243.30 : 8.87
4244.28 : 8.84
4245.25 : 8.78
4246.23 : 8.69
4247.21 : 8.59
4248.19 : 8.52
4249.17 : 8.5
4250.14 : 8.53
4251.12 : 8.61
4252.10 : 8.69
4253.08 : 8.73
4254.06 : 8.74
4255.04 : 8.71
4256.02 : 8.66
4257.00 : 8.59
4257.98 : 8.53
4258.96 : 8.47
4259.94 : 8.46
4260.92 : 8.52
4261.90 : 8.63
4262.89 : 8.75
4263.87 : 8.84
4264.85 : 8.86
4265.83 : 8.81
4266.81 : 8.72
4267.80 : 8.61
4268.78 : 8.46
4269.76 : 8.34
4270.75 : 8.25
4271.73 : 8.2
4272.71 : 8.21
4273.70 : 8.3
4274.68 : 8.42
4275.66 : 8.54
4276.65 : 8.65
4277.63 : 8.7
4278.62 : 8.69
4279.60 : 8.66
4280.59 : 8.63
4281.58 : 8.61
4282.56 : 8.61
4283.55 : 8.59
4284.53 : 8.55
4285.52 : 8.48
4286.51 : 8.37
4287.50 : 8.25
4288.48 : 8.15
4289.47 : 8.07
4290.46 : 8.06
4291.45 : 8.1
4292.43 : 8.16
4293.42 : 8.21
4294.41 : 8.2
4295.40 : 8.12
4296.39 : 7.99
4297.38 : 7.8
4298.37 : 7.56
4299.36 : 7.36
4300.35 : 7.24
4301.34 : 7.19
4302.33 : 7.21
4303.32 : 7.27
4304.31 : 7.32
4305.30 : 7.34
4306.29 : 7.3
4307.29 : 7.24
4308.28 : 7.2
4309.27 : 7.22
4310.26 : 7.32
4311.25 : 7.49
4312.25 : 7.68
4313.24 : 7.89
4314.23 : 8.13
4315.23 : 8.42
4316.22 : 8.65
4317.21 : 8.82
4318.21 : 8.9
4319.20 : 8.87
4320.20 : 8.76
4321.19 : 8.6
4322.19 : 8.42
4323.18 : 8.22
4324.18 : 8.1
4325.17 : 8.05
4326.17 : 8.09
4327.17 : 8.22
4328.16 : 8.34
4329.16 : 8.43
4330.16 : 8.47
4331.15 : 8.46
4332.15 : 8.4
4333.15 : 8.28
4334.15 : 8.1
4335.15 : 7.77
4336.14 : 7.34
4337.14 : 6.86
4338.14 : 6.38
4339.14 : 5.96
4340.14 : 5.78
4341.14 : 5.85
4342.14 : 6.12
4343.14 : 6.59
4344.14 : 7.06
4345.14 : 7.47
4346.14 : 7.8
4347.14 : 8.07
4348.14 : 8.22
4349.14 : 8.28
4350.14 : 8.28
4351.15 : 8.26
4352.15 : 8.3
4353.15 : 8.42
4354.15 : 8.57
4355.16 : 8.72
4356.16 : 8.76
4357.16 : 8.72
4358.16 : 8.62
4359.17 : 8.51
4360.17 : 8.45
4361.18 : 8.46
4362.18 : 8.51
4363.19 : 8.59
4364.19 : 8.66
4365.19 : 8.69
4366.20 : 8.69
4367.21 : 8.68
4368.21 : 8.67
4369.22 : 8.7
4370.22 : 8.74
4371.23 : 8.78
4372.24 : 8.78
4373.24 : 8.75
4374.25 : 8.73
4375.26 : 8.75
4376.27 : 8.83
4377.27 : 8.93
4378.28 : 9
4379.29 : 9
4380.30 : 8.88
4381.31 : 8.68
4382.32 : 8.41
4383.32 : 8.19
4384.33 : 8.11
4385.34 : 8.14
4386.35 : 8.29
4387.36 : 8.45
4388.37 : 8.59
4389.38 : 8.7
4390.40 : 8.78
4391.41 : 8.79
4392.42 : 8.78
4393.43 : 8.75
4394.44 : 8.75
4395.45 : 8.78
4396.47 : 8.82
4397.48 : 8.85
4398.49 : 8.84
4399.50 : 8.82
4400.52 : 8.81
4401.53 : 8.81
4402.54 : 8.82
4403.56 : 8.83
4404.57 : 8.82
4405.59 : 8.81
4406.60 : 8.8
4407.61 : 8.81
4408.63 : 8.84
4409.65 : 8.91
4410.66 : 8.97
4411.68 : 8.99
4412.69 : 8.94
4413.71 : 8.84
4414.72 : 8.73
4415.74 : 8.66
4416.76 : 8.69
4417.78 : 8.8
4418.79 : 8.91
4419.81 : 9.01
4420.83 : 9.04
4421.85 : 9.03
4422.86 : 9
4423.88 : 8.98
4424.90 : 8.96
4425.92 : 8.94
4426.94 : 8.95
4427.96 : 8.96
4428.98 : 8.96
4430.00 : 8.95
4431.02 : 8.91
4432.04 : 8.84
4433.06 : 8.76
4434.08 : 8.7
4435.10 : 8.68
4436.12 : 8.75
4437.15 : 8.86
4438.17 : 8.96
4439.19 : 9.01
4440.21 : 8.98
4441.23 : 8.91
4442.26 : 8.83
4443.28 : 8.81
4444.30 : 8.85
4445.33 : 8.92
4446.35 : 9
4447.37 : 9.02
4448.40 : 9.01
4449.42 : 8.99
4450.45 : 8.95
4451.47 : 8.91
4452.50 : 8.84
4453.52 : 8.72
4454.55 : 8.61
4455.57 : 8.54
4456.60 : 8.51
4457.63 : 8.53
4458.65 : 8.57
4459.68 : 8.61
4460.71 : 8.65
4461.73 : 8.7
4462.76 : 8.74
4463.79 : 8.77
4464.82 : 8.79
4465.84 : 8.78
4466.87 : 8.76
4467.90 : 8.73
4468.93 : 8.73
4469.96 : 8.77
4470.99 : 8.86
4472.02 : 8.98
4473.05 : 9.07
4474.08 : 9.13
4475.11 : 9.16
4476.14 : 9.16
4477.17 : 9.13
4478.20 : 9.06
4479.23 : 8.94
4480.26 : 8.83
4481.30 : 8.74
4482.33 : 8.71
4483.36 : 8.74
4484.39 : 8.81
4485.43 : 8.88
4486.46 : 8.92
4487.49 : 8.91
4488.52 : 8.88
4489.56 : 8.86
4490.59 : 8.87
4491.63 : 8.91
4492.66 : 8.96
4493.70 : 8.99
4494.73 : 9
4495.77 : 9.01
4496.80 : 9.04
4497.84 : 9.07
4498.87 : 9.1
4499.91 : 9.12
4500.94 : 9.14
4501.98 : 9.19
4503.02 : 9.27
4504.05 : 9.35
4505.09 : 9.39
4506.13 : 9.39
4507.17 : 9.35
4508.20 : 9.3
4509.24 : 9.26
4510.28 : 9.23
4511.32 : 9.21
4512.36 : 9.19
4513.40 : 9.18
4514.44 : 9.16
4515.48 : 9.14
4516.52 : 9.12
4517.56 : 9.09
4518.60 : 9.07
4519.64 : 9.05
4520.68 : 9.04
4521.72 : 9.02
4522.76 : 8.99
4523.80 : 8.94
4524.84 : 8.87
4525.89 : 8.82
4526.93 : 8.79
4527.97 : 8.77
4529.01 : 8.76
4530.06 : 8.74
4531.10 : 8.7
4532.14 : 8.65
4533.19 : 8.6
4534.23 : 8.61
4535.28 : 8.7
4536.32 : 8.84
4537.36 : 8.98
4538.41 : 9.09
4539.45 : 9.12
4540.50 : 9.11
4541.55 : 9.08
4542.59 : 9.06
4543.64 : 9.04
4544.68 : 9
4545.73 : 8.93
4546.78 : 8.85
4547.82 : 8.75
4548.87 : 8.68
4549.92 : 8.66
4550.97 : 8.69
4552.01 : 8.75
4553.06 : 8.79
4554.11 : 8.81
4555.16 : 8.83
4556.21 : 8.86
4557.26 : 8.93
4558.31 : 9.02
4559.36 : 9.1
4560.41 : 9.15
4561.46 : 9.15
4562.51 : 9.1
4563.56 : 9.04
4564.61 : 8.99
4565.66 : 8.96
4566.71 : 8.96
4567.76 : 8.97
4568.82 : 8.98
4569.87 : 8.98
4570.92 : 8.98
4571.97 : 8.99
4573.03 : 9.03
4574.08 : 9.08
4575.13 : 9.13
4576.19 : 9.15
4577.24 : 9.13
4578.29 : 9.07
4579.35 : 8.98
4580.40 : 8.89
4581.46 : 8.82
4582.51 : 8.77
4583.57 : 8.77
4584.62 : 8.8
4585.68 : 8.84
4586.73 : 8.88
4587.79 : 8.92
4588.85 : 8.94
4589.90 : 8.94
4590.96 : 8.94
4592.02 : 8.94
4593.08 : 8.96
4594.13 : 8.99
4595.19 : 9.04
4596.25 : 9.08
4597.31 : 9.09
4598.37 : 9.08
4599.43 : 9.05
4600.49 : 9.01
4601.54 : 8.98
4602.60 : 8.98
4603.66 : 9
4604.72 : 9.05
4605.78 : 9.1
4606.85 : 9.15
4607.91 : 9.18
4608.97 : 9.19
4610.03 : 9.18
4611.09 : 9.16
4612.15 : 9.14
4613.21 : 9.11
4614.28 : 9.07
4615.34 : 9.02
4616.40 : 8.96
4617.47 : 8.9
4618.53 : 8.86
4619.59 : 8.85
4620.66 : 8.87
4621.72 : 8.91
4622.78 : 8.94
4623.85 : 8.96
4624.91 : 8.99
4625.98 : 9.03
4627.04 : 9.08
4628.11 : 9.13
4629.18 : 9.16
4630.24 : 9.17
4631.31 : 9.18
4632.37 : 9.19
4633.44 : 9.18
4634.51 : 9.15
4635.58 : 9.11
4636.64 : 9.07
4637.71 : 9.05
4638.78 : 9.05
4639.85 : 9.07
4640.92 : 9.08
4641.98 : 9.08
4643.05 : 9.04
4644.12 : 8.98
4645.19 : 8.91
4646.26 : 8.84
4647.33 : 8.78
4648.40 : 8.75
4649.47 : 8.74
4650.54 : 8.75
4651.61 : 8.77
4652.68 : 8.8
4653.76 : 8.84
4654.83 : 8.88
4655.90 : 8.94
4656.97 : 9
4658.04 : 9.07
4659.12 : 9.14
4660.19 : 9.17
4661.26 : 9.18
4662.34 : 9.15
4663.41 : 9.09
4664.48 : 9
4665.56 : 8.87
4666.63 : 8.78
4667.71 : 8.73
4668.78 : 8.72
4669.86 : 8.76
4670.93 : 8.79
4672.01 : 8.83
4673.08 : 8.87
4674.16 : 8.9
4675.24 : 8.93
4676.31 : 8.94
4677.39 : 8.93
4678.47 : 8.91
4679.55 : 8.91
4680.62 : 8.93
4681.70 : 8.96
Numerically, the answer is 1.2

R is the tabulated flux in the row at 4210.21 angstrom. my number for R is 9.12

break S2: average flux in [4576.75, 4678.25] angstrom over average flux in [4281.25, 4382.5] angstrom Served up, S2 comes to 1.1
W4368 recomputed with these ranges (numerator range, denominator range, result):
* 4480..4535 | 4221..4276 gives 1.18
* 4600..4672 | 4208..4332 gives 1.26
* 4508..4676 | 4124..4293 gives 1.22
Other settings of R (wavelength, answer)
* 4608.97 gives 9.19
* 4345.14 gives 7.47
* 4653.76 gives 8.84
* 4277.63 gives 8.7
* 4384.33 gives 8.11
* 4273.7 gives 8.3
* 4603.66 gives 9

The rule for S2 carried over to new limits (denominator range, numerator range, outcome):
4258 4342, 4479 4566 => 1.11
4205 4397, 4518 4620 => 1.07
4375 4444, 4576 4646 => 1.02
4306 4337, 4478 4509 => 1.12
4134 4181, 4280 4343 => 0.88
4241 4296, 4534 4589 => 1.05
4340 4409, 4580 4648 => 1.07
